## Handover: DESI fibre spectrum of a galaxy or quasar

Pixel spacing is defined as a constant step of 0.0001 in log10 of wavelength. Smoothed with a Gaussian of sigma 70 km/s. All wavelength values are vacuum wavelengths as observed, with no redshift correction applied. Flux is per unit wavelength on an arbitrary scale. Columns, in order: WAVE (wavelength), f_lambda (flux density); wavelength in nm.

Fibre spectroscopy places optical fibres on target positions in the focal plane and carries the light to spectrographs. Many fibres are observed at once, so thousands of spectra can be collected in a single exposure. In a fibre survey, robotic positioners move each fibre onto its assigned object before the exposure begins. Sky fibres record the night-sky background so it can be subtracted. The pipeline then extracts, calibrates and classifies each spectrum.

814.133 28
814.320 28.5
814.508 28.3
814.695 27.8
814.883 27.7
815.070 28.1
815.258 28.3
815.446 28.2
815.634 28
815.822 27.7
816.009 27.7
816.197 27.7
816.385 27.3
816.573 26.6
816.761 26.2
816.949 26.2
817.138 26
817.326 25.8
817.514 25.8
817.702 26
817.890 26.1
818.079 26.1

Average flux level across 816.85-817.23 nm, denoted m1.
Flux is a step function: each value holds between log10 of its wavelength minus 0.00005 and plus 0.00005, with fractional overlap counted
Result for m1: 26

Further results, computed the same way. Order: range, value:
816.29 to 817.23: 26.4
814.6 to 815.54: 28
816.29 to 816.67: 26.9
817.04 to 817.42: 25.9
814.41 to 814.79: 28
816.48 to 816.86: 26.4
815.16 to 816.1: 28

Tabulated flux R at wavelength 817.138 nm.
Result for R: 26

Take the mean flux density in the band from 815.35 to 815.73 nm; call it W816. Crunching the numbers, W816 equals 28.1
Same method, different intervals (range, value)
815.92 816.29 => 27.7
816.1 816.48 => 27.5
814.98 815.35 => 28.2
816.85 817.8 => 26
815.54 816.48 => 27.7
